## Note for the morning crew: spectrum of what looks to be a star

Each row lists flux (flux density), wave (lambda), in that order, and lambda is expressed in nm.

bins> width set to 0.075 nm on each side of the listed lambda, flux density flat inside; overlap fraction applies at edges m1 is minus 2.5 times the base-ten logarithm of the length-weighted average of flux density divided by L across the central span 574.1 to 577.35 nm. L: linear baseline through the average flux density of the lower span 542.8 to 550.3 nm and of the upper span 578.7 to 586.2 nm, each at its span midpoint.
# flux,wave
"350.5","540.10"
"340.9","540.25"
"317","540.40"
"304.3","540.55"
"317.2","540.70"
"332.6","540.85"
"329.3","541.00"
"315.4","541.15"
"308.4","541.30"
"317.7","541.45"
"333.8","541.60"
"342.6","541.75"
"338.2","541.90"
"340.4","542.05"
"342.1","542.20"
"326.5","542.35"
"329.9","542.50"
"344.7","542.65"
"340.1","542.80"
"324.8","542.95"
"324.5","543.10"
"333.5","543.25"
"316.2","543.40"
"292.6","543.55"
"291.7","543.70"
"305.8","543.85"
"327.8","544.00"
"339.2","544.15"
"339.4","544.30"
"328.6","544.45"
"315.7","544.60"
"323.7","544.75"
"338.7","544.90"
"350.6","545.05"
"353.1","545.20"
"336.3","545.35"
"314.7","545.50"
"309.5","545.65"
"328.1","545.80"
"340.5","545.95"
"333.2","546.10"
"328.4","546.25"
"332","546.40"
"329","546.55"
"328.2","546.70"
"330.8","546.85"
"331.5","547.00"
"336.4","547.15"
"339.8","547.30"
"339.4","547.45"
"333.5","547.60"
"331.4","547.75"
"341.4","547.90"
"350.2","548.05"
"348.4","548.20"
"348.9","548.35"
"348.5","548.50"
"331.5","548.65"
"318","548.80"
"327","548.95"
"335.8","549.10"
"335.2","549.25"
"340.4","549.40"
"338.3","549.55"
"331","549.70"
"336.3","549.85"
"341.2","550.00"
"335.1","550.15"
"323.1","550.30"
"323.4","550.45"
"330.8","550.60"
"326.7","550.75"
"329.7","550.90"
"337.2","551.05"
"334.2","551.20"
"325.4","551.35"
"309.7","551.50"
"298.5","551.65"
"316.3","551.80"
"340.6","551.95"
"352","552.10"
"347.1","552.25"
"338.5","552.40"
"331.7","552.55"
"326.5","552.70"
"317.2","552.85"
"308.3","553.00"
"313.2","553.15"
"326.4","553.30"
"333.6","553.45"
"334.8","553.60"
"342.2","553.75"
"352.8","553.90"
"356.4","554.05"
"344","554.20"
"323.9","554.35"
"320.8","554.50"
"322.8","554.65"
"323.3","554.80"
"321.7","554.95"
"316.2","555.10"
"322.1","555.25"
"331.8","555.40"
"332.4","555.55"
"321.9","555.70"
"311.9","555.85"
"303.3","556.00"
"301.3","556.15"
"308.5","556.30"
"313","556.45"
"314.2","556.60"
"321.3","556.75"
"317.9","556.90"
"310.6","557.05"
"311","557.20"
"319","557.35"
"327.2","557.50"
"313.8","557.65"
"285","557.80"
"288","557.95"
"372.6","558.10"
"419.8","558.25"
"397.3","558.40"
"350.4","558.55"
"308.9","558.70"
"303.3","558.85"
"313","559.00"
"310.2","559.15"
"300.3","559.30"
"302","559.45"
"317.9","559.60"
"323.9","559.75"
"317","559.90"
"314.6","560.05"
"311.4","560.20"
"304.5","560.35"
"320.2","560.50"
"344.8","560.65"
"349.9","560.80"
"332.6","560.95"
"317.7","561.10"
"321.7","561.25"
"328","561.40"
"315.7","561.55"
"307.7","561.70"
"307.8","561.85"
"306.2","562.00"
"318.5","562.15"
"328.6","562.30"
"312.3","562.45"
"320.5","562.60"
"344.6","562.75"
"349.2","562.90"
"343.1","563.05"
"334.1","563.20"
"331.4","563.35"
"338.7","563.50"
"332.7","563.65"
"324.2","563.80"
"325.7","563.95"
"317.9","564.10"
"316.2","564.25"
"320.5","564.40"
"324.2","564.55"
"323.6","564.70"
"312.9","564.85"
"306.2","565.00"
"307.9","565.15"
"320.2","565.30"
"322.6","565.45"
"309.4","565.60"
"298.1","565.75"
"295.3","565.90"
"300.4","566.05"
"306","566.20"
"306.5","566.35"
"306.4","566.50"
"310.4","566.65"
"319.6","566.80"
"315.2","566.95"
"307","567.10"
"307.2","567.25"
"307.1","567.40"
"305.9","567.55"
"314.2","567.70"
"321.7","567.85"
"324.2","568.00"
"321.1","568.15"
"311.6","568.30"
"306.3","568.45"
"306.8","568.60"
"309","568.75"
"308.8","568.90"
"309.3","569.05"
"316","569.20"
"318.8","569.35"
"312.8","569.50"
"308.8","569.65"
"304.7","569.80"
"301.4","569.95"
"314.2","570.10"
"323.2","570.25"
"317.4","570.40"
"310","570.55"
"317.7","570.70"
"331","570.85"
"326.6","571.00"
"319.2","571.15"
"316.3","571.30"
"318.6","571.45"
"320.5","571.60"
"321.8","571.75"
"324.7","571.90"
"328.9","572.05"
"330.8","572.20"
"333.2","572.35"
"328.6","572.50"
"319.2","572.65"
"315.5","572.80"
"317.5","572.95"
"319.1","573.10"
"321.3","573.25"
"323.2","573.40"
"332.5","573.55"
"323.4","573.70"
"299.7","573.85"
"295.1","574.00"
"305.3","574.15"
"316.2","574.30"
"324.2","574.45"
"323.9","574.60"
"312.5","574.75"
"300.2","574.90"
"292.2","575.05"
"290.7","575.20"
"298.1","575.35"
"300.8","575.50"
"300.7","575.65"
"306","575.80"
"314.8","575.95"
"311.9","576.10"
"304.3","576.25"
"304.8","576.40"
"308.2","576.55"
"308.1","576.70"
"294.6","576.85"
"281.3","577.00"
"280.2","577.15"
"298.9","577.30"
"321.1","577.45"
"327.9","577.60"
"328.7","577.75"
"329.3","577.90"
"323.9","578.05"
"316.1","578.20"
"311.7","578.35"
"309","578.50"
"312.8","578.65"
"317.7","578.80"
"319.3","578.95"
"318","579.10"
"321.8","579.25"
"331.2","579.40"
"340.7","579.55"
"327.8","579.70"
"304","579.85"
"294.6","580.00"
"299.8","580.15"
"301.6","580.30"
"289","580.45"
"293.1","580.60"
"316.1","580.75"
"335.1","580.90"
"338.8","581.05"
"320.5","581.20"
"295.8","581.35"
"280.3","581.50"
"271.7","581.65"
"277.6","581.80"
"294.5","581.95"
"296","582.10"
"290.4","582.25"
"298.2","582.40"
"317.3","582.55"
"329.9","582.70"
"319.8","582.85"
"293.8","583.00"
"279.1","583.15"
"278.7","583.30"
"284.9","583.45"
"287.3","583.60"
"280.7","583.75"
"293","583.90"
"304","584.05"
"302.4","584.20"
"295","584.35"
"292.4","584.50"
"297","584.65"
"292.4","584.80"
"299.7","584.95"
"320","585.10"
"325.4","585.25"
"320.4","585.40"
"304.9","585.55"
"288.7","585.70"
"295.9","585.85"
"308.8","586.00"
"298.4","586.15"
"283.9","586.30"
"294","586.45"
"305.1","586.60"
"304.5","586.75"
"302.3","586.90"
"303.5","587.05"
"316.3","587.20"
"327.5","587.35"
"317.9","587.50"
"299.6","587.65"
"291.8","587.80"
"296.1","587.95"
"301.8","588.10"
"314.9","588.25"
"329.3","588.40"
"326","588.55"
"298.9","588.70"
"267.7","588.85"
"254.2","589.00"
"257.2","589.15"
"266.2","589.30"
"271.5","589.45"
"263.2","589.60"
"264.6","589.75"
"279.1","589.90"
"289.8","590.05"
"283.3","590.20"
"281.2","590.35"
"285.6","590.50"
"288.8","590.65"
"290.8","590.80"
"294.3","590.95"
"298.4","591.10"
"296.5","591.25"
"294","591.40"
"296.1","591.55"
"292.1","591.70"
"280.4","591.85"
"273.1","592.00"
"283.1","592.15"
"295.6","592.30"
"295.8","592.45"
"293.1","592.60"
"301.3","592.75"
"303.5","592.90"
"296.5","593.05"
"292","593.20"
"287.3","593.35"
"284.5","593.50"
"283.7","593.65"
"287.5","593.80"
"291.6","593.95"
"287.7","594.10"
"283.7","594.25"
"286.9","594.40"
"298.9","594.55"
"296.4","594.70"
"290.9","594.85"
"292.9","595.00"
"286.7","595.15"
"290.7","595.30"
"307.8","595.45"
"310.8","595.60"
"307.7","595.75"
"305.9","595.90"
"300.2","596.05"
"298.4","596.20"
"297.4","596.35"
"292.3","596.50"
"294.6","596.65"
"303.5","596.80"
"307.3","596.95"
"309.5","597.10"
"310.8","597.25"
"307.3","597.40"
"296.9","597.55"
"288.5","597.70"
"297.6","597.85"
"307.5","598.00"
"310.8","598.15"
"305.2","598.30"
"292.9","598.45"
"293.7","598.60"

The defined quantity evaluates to 0.02 mag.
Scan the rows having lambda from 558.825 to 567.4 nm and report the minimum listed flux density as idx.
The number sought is 295.3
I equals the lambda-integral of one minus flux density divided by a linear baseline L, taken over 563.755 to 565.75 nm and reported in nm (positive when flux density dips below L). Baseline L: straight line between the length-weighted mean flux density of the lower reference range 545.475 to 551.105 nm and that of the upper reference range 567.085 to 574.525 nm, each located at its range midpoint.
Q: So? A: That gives 0.03 nm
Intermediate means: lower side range 333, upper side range 316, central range 317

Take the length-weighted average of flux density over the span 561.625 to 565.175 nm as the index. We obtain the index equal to 323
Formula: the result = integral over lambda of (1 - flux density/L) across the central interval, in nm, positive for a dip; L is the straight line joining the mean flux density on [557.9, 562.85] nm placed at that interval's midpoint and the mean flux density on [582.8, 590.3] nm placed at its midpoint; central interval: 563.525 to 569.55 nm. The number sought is 0.09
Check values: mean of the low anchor 326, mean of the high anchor 295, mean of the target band 313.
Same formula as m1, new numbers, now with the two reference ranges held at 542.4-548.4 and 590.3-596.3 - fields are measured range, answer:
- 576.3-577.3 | 0.034 mag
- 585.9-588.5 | -0.029 mag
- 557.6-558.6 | -0.087 mag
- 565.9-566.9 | 0.023 mag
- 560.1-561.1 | -0.025 mag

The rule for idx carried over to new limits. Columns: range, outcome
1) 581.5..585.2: 271.7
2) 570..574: 295.1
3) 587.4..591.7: 254.2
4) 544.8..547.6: 309.5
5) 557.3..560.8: 285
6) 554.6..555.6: 316.2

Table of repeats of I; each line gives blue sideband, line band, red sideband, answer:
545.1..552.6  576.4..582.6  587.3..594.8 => -0.13 nm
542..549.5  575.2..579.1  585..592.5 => -0.06 nm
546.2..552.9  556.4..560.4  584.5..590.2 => 0.03 nm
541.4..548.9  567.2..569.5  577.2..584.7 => 0.02 nm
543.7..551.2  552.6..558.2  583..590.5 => 0.05 nm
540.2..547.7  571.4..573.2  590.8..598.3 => -0.08 nm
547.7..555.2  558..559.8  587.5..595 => -0.06 nm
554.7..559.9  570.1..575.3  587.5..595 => -0.18 nm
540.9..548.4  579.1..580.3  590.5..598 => -0.04 nm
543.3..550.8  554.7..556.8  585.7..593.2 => 0.04 nm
